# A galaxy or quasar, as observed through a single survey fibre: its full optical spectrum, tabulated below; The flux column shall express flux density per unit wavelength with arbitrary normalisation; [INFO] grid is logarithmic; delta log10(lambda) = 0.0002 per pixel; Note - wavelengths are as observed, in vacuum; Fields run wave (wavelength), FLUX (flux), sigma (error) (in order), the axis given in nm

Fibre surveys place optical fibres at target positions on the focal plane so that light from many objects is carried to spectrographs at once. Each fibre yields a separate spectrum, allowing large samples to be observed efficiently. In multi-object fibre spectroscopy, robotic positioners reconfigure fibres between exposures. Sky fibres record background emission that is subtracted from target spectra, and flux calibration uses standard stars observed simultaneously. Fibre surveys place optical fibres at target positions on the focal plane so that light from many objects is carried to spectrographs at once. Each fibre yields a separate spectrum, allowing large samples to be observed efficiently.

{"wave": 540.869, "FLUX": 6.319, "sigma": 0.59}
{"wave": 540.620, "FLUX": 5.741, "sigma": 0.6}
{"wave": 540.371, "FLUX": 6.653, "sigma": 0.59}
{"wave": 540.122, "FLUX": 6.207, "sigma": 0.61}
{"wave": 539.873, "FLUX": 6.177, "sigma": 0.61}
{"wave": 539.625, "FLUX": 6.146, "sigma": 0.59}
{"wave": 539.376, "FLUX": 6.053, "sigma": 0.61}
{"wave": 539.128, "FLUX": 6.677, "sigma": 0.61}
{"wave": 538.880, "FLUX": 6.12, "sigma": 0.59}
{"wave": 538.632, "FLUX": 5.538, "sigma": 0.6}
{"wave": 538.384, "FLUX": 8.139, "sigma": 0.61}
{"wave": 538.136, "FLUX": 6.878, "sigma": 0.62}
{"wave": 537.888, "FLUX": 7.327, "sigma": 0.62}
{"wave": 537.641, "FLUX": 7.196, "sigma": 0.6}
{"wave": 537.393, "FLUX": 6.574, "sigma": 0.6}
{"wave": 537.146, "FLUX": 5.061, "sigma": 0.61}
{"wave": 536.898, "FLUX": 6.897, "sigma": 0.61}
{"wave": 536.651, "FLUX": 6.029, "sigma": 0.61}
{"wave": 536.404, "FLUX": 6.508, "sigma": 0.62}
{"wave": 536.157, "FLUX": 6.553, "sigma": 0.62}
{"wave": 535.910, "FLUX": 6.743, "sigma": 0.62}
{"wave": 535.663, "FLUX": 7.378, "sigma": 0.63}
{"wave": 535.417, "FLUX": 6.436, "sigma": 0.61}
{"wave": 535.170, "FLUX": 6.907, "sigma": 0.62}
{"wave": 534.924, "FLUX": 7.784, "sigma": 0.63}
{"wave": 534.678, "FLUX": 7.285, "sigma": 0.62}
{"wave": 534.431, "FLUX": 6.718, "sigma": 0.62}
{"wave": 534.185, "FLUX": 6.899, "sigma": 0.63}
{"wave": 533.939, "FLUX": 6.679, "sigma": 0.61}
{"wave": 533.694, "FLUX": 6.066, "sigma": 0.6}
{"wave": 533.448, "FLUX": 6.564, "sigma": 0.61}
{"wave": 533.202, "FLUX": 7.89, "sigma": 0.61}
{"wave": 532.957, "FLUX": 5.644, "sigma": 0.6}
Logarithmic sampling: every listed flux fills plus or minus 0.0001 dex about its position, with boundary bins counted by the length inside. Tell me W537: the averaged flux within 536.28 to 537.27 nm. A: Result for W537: 6.12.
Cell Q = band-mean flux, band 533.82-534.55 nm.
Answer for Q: 6.77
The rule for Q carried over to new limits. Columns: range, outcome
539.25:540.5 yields 6.24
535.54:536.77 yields 6.64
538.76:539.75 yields 6.25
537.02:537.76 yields 6.27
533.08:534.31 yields 6.82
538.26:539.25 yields 6.62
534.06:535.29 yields 7.12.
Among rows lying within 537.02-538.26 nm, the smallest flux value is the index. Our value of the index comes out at 5.061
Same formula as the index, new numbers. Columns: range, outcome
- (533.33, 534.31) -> 6.066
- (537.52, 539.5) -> 5.538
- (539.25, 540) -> 6.053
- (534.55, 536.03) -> 6.436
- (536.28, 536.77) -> 6.029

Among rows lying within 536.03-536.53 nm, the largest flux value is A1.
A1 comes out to 6.553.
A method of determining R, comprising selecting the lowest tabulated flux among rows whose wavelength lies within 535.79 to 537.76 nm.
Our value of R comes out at 5.061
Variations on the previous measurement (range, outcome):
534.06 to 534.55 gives 6.718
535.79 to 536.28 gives 6.553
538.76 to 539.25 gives 6.12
